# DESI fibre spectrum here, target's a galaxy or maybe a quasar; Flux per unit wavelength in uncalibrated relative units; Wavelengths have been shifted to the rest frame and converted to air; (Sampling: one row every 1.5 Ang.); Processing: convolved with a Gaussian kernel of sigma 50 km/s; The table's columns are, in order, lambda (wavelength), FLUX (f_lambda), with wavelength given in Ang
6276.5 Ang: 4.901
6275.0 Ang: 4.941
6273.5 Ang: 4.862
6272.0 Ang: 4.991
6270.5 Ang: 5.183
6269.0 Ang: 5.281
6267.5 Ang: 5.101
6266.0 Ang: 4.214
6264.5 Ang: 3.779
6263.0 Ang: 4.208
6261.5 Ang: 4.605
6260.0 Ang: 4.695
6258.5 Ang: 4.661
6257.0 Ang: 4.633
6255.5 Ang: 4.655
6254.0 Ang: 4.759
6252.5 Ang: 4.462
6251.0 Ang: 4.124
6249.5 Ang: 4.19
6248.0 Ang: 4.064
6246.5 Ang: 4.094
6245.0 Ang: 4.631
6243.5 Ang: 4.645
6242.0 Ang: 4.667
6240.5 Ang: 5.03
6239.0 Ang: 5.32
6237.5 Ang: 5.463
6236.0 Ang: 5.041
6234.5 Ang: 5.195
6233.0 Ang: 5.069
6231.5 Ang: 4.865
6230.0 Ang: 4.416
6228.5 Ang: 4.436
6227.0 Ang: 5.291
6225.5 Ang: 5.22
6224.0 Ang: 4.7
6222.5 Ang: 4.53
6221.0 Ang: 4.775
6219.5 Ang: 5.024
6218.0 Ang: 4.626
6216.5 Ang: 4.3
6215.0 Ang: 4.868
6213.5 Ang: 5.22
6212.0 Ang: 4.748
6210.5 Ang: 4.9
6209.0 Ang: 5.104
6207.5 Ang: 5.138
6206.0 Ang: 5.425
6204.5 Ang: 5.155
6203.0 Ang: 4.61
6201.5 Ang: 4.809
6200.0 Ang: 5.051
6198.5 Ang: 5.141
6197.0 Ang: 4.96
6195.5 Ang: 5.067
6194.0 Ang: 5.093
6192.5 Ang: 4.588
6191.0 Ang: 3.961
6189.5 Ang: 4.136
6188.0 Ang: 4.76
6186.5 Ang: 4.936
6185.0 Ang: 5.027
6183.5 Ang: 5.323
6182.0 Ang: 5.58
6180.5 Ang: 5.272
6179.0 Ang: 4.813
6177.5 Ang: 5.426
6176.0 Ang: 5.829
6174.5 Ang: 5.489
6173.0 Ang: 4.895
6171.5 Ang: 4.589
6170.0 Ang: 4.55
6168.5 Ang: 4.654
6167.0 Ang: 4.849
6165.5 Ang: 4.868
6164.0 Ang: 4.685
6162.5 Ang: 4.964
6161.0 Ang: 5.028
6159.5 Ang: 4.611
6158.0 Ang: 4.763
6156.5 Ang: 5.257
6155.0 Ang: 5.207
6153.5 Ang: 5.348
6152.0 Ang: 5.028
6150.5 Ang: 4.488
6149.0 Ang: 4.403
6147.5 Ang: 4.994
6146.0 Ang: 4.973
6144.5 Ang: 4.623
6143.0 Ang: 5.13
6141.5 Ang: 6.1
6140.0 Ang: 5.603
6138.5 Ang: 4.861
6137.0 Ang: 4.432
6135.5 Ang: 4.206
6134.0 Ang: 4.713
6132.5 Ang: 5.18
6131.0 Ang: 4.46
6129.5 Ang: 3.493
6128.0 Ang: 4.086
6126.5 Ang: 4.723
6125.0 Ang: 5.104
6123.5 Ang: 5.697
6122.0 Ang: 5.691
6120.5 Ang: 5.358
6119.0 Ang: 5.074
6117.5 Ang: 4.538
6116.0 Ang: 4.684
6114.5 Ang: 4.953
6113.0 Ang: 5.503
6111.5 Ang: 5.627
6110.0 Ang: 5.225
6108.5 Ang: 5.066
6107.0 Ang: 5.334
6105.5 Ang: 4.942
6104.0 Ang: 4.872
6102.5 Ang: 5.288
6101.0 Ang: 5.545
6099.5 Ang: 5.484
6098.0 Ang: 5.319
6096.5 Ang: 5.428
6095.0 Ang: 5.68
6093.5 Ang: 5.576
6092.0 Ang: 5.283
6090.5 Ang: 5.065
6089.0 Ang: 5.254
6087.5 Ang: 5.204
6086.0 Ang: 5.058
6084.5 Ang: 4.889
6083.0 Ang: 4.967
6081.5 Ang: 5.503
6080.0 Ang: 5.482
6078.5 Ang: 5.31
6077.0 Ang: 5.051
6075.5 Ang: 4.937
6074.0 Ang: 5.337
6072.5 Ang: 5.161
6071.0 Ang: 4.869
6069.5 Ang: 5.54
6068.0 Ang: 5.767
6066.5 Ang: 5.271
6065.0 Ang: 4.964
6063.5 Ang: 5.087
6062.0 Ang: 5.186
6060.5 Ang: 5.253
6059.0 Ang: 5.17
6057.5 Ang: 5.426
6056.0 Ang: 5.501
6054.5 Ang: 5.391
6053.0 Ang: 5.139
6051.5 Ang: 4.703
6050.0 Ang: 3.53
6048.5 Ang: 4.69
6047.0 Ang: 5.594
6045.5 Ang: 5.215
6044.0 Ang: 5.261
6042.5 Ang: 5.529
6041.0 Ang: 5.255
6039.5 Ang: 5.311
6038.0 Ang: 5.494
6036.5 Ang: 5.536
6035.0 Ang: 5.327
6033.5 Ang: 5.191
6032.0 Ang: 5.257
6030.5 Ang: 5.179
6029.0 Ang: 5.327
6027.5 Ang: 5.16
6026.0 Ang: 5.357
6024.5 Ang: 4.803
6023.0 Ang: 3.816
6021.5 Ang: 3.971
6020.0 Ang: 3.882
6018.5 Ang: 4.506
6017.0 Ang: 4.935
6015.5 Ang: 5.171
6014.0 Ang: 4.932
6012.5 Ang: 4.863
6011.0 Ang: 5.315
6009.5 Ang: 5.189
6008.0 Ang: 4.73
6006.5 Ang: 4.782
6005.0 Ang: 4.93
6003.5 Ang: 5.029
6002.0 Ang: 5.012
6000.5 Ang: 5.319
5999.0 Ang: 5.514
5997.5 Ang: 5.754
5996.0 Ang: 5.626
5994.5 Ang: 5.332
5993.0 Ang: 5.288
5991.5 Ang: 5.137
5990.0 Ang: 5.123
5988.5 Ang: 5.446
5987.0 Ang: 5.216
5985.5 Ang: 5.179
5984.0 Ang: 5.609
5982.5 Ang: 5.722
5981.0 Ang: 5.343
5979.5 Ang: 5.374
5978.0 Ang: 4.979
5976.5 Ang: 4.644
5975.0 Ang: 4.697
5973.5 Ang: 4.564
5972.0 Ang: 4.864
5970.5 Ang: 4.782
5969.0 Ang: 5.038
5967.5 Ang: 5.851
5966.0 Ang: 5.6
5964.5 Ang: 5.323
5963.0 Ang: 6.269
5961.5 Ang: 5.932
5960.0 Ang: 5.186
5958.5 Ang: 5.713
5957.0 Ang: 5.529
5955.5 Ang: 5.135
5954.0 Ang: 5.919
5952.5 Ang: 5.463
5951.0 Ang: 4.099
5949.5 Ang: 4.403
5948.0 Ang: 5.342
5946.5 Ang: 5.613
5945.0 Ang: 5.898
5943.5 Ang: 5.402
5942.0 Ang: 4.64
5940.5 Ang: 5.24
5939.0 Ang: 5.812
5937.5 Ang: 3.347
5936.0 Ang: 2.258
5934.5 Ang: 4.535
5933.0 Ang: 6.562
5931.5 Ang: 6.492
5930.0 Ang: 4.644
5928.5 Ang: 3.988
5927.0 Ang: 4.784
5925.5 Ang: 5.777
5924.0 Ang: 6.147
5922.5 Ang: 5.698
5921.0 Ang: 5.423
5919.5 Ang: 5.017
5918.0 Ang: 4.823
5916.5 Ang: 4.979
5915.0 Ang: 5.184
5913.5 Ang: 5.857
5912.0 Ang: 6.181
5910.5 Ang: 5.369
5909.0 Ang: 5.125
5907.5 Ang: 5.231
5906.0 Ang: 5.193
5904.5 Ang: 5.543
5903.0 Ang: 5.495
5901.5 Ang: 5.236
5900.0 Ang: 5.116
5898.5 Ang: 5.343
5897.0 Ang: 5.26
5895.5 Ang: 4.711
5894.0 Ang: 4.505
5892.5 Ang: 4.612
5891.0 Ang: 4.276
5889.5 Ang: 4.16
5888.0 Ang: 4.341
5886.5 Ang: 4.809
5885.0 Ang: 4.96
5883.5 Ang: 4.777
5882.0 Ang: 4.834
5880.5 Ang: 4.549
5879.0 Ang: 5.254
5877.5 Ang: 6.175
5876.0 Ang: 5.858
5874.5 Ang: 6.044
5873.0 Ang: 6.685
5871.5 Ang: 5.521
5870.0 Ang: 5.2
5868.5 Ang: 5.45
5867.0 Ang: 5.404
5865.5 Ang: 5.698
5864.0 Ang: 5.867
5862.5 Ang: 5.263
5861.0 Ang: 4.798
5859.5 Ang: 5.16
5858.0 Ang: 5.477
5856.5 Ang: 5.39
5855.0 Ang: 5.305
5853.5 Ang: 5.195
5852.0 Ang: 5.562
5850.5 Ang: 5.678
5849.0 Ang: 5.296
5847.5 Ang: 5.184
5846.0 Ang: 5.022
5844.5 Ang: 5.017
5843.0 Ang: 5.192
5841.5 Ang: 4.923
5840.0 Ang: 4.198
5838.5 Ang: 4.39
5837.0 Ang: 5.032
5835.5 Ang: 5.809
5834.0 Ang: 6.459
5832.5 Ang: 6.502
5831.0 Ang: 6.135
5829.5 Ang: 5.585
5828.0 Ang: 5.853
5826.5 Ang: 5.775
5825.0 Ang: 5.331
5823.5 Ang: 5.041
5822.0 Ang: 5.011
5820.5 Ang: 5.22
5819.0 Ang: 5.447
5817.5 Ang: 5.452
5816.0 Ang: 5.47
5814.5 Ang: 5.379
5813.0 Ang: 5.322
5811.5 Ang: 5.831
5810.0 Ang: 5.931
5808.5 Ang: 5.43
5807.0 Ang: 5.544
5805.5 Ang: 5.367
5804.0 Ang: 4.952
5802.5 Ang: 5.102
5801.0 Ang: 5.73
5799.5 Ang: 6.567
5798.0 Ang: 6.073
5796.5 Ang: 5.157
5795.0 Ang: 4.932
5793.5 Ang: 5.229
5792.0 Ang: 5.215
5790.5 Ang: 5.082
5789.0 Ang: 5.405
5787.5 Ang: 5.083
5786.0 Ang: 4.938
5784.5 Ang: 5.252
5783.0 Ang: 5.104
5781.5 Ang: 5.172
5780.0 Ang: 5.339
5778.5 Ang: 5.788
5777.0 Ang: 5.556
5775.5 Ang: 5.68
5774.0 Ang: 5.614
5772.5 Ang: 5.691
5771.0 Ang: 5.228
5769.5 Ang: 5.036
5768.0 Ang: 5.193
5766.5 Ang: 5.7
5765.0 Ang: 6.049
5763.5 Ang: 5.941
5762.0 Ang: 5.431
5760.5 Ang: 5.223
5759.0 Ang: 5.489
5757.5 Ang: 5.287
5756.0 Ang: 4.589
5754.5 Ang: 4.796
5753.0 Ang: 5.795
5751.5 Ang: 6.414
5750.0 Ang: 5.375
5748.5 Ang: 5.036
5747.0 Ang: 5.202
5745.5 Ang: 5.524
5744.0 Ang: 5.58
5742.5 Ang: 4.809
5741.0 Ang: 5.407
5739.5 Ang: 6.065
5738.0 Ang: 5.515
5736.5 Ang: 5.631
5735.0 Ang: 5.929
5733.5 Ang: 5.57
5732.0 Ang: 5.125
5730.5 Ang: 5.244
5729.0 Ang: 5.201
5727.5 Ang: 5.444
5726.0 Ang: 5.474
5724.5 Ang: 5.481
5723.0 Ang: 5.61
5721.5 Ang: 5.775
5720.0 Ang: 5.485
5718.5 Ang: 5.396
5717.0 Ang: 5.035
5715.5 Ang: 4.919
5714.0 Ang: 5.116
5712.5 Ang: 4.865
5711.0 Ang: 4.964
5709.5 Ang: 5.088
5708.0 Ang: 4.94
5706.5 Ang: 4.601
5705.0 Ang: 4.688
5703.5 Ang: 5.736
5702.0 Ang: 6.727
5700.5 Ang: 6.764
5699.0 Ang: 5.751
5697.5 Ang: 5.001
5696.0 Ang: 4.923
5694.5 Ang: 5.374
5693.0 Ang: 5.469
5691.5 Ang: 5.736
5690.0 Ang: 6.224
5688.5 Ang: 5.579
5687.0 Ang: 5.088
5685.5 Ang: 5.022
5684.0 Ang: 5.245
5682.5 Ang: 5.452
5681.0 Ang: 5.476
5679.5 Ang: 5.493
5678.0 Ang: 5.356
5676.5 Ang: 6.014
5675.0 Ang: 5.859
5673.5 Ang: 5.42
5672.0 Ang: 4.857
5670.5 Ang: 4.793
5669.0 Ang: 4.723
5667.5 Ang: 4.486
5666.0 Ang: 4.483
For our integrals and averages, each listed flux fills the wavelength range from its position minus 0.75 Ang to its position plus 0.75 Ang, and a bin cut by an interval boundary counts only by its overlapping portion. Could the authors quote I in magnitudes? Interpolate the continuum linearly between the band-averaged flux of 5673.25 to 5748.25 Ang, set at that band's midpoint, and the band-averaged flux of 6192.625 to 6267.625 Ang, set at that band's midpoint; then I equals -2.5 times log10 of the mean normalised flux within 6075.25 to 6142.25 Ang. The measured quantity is -0.040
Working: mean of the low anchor 5.43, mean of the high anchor 4.77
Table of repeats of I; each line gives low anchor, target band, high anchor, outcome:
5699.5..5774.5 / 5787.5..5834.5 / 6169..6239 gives -0.04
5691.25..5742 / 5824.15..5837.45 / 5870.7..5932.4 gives -0.11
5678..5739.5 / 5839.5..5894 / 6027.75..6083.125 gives 0.03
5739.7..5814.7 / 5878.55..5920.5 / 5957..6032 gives 0.05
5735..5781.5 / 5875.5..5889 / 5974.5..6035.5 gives 0.05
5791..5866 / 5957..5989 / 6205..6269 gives -0.03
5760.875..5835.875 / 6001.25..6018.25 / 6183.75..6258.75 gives 0.04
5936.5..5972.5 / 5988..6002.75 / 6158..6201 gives -0.03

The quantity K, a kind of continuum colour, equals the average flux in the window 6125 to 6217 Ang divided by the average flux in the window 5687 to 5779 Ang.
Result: 0.90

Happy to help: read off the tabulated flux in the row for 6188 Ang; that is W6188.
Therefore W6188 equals 4.76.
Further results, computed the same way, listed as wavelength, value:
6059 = 5.17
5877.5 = 6.175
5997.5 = 5.754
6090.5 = 5.065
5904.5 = 5.543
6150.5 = 4.488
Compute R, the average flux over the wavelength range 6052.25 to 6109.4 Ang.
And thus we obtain 5.25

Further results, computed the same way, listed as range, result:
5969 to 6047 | 5.1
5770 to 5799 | 5.35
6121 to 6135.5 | 4.77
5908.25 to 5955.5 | 5.16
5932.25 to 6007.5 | 5.19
